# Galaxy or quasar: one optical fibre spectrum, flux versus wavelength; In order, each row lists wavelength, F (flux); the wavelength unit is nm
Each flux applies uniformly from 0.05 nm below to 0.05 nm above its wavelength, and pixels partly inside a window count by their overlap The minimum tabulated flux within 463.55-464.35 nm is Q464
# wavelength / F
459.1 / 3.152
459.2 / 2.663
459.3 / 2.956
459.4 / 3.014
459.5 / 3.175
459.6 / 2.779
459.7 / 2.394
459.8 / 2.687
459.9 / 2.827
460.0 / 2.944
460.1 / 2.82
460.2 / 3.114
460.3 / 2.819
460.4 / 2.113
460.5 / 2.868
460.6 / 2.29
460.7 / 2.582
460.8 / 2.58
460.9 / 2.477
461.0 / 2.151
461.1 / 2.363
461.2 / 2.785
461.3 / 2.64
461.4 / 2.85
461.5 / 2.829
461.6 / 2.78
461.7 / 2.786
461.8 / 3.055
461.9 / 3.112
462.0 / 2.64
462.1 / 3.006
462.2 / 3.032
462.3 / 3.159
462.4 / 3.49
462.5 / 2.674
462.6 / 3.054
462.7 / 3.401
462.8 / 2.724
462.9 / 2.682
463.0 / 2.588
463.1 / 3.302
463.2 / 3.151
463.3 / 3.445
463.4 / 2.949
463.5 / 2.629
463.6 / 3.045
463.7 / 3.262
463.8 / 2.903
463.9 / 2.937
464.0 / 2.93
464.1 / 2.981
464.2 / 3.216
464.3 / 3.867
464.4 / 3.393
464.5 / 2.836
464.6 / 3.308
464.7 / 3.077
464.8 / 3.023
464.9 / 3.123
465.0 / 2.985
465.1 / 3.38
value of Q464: 2.903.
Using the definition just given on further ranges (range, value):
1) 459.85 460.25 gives 2.82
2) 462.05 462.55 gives 2.674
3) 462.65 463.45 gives 2.588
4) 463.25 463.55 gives 2.629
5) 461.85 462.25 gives 2.64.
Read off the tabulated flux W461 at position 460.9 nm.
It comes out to 2.477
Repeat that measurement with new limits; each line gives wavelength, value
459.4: 3.014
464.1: 2.981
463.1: 3.302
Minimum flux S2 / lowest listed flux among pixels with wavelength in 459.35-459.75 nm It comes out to 2.394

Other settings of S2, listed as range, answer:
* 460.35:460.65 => 2.113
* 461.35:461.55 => 2.829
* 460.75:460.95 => 2.477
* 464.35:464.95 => 2.836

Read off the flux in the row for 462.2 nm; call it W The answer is 3.032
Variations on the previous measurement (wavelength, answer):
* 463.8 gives 2.903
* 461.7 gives 2.786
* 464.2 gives 3.216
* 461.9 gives 3.112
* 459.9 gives 2.827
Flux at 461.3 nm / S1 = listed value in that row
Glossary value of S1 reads 2.64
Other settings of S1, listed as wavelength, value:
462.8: 2.724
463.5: 2.629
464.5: 2.836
